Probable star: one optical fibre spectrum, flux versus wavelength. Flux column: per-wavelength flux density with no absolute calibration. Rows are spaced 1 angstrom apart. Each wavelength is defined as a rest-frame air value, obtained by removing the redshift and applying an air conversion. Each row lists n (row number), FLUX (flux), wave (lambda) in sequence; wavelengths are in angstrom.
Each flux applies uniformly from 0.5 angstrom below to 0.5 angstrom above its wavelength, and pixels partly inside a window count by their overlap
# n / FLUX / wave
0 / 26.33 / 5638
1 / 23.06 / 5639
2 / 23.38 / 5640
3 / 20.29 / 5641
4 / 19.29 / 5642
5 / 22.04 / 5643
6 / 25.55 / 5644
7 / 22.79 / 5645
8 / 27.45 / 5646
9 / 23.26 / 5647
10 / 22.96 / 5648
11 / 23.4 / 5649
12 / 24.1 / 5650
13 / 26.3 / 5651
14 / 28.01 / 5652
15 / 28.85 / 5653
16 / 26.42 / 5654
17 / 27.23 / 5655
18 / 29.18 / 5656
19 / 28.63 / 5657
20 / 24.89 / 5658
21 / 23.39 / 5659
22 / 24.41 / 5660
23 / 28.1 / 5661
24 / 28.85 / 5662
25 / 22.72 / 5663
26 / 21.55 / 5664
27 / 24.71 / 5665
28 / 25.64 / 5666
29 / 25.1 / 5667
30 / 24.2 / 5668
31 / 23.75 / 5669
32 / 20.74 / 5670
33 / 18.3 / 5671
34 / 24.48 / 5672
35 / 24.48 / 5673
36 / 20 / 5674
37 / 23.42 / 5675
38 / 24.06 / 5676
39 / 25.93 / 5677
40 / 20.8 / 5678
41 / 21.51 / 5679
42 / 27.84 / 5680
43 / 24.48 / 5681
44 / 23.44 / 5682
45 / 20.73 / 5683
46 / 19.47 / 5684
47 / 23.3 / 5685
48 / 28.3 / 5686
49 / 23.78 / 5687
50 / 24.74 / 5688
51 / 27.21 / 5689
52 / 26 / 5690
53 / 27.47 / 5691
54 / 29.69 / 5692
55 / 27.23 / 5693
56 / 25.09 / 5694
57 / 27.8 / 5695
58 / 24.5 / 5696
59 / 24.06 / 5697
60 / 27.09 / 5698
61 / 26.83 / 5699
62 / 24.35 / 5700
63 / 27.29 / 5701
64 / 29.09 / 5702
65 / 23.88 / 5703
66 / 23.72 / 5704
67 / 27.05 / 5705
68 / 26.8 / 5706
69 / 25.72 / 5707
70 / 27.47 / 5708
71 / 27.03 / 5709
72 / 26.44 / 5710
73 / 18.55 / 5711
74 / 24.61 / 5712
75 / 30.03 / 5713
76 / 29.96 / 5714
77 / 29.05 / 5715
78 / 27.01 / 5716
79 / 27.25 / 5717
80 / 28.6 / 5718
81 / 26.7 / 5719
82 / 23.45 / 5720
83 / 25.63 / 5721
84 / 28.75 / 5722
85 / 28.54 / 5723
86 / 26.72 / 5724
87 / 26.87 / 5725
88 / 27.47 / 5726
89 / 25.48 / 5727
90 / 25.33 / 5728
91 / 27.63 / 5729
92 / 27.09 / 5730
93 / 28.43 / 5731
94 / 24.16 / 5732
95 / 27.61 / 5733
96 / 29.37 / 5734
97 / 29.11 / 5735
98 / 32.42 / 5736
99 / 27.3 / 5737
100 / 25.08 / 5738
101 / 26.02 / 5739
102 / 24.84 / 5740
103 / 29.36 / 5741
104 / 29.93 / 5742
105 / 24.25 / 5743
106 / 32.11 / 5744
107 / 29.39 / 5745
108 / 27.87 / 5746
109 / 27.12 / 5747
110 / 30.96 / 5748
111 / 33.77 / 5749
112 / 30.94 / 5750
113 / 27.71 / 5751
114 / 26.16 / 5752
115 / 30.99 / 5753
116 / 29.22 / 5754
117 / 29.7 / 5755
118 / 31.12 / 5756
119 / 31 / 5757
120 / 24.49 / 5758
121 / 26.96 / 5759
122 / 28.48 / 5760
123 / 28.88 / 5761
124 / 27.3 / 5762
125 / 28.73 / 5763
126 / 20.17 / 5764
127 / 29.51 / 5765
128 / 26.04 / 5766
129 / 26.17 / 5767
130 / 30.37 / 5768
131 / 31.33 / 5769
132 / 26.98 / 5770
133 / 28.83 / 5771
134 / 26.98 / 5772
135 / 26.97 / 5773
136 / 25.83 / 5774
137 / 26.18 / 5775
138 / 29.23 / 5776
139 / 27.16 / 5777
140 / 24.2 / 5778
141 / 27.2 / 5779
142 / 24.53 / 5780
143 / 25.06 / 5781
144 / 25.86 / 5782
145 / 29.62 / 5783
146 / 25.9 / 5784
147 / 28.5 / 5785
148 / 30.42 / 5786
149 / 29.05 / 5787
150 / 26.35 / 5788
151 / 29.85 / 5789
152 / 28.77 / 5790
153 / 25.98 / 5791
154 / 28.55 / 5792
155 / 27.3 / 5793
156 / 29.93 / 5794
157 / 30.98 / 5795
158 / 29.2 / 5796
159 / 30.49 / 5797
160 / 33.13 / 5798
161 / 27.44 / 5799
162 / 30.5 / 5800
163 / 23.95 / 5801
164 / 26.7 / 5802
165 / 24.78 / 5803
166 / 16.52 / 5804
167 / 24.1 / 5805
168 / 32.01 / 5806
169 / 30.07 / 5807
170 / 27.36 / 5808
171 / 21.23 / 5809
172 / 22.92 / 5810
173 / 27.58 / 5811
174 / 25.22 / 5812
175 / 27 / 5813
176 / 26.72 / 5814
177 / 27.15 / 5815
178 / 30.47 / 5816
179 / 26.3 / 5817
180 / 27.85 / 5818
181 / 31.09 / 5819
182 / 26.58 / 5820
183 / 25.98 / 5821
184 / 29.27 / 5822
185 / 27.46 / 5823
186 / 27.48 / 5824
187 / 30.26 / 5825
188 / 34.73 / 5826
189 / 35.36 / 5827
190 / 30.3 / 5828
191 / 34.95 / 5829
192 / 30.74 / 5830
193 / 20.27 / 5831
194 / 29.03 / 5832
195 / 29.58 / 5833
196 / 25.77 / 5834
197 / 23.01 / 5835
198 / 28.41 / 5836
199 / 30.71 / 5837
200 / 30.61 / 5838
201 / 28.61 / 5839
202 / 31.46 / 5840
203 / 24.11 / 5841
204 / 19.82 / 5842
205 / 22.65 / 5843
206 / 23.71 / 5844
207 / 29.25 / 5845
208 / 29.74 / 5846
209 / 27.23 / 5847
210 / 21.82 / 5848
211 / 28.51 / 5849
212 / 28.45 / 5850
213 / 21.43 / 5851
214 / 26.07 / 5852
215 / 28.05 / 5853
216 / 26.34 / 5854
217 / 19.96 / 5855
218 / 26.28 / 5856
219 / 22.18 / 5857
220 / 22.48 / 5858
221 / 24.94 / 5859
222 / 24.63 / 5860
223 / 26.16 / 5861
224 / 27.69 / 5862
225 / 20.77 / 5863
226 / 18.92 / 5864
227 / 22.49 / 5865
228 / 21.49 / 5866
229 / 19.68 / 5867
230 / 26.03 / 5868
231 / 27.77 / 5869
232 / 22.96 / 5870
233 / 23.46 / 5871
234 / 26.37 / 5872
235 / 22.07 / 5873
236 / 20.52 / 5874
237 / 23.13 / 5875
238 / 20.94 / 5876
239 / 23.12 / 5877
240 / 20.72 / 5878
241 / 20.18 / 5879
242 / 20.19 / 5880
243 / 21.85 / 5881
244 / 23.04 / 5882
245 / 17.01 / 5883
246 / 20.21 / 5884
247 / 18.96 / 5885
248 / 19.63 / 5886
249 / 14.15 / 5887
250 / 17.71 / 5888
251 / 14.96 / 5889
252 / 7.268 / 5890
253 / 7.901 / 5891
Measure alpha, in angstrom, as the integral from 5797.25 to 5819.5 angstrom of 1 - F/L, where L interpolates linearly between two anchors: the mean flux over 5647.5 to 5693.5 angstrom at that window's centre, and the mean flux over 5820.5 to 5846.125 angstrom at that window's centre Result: 0.6 angstrom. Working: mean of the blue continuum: 24.8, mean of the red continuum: 28.2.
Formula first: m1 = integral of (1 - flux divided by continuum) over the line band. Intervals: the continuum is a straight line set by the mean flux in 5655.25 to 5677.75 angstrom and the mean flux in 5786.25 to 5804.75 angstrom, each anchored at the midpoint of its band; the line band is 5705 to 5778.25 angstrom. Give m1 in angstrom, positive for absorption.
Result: -3.6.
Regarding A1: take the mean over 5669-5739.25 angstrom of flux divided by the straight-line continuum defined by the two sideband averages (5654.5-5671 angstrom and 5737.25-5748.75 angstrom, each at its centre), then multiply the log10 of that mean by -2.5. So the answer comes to 0.033 mag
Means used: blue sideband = 25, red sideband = 28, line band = 25.8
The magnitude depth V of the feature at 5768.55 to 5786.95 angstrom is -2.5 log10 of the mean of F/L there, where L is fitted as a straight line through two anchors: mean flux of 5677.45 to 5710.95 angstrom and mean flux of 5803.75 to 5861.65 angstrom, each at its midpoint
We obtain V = -0.041 mag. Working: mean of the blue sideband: 25.4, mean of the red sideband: 26.9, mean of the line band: 27.3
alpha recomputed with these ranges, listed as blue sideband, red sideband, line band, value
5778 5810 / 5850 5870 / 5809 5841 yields -3.20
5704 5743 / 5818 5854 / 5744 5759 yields -1.18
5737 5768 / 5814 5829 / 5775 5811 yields 2.02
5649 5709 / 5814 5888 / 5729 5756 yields -3.61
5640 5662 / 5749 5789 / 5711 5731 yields -0.21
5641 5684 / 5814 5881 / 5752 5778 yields -2.81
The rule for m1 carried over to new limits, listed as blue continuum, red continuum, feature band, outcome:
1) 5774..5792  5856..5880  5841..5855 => -0.8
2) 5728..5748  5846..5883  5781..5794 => -0.9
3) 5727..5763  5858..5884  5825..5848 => -3.7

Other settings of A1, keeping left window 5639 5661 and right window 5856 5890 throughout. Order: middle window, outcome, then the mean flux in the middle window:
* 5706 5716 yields -0.11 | 26.6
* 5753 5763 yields -0.23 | 28.7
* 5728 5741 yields -0.16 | 27.4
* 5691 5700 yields -0.10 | 26.5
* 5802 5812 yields -0.12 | 25.3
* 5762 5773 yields -0.19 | 27.5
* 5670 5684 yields 0.08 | 22.8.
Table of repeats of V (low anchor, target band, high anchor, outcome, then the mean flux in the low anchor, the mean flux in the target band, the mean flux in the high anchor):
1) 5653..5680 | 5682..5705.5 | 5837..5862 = -0.04 mag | 24.5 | 25.5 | 25.7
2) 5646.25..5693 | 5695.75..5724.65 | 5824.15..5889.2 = -0.07 mag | 24.7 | 26.4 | 24.6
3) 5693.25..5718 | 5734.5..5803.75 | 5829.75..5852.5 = -0.06 mag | 26.3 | 28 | 26.5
